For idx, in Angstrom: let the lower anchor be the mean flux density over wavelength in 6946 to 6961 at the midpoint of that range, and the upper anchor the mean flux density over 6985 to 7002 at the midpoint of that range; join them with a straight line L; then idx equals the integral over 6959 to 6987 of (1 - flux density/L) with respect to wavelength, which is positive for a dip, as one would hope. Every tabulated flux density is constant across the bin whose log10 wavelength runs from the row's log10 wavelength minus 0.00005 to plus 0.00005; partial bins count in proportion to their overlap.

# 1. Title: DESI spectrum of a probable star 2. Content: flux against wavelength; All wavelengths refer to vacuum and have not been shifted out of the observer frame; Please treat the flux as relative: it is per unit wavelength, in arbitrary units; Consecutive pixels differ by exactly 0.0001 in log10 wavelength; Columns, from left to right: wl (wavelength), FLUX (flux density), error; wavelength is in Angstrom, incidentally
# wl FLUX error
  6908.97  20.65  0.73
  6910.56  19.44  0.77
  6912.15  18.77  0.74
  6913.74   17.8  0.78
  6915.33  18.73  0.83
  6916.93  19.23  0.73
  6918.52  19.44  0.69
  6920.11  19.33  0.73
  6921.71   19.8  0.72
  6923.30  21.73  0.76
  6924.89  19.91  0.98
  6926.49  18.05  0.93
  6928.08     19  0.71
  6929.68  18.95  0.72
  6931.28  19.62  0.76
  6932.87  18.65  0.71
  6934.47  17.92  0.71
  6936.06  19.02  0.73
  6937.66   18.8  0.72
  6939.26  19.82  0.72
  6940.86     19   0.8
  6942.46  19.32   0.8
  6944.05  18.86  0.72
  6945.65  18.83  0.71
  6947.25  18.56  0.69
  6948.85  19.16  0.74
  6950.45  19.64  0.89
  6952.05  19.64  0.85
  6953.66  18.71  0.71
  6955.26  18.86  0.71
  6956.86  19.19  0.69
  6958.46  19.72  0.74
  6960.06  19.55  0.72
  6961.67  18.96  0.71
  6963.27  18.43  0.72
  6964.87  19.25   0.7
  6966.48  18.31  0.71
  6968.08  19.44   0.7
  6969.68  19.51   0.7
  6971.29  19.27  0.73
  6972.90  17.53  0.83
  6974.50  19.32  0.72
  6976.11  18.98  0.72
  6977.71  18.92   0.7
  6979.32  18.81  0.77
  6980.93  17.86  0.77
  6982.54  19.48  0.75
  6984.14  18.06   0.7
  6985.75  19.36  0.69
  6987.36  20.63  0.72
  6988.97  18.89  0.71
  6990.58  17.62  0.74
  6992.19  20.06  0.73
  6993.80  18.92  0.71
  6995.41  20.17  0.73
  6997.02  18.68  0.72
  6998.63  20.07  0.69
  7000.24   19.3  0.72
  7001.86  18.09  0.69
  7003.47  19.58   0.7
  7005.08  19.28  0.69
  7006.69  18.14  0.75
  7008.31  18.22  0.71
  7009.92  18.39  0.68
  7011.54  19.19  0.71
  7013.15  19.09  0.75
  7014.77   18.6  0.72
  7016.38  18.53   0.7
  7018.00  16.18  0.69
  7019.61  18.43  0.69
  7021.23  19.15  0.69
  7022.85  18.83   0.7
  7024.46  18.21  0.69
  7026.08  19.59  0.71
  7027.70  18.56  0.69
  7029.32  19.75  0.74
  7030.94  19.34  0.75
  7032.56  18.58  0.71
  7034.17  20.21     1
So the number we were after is 0.47 Angstrom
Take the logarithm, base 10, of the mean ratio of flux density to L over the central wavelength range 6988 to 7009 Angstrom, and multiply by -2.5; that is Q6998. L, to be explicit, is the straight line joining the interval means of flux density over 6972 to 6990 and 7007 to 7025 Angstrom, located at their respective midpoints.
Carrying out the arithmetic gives -0.02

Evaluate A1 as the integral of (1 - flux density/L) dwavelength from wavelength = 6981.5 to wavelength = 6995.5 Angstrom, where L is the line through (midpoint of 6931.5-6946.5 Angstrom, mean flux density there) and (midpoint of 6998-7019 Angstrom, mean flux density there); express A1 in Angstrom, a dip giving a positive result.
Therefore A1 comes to -0.3 Angstrom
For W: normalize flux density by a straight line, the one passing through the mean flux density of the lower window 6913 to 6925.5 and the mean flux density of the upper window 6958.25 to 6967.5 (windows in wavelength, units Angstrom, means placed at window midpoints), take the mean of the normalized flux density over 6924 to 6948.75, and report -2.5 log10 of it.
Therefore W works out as 0.02 mag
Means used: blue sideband 19.5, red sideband 19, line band 19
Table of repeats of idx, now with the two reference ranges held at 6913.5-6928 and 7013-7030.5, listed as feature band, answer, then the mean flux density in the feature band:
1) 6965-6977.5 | 0.0 Angstrom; 18.9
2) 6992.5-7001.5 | -0.3 Angstrom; 19.4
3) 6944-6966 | 0.0 Angstrom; 19.1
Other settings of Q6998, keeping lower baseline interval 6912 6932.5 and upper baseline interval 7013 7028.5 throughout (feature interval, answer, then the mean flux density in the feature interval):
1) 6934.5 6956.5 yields 0.00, 19.1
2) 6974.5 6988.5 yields -0.01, 19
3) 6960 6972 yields -0.01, 19.1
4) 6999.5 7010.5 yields -0.01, 18.7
